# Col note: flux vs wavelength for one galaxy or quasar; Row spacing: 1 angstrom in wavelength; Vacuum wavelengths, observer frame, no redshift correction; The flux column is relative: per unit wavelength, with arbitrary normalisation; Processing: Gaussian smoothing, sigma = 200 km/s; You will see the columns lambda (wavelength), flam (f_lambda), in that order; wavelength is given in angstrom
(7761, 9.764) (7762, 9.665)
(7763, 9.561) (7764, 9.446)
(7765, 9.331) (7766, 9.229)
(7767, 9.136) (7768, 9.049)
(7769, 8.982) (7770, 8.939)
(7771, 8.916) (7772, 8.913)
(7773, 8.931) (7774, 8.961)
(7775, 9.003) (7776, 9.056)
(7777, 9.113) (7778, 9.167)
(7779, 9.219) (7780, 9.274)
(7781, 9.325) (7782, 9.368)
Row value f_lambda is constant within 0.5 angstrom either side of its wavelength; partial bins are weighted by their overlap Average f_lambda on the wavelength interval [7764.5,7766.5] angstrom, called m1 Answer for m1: 9.28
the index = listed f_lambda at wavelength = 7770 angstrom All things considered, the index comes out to 8.939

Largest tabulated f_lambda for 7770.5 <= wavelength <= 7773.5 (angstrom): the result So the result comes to 8.931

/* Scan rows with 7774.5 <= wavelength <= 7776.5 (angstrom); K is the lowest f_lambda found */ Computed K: 9.003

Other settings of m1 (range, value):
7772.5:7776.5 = 8.99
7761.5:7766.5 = 9.45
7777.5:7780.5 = 9.22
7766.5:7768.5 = 9.09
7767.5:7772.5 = 8.96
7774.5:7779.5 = 9.11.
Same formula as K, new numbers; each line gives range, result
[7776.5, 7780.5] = 9.113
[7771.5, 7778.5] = 8.913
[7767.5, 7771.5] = 8.916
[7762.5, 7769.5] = 8.982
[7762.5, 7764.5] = 9.446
